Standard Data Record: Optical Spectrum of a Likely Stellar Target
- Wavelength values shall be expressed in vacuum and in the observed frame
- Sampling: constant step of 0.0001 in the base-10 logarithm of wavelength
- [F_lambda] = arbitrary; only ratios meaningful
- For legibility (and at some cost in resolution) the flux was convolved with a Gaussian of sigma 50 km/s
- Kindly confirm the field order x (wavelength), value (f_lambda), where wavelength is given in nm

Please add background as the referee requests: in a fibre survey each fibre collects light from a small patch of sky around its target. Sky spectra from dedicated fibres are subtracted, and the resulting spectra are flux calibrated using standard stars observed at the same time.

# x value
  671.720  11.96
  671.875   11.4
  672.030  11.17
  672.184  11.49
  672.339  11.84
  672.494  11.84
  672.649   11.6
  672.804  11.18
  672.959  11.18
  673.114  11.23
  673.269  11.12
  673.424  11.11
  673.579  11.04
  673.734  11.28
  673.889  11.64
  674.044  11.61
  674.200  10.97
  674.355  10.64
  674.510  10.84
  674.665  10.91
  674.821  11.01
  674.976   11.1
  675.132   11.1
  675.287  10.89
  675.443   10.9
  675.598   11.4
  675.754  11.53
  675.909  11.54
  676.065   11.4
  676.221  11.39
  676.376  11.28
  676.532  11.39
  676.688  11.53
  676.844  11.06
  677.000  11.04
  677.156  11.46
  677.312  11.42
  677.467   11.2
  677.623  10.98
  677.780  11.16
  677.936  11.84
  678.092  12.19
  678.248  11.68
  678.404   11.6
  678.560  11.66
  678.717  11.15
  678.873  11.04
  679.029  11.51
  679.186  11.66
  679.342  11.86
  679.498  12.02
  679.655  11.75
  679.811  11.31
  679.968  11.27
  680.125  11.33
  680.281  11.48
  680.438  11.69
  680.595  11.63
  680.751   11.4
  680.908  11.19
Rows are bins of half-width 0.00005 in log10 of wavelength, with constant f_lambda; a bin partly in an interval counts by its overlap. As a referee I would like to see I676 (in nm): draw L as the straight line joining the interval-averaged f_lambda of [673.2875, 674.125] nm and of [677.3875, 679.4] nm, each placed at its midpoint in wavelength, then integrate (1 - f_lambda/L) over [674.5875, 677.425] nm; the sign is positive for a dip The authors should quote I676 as 0.04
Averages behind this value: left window 11.3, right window 11.5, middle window 11.2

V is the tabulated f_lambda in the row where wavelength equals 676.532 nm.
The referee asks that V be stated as 11.39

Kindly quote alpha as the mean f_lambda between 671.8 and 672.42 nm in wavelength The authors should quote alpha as 11.5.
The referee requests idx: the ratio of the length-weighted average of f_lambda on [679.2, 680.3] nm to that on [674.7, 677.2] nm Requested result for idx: 1.03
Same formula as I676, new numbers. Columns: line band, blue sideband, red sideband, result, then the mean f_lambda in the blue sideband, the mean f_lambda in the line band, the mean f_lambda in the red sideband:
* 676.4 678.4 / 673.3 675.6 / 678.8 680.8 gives -0.014 nm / 11.1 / 11.4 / 11.5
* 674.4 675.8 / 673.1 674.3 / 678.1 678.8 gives 0.036 nm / 11.2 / 11.1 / 11.6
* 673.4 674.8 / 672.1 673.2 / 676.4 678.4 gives 0.042 nm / 11.5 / 11.1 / 11.4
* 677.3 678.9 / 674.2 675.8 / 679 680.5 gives -0.010 nm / 11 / 11.5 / 11.6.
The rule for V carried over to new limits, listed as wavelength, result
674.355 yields 10.64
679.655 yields 11.75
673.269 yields 11.12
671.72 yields 11.96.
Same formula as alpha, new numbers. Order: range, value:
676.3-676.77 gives 11.4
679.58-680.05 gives 11.4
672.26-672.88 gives 11.6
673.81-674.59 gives 11.1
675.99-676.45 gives 11.4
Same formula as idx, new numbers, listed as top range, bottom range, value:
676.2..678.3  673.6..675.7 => 1.03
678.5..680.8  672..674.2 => 1.01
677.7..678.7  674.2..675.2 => 1.06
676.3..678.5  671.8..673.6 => 1.01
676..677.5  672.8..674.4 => 1.01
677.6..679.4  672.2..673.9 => 1.02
